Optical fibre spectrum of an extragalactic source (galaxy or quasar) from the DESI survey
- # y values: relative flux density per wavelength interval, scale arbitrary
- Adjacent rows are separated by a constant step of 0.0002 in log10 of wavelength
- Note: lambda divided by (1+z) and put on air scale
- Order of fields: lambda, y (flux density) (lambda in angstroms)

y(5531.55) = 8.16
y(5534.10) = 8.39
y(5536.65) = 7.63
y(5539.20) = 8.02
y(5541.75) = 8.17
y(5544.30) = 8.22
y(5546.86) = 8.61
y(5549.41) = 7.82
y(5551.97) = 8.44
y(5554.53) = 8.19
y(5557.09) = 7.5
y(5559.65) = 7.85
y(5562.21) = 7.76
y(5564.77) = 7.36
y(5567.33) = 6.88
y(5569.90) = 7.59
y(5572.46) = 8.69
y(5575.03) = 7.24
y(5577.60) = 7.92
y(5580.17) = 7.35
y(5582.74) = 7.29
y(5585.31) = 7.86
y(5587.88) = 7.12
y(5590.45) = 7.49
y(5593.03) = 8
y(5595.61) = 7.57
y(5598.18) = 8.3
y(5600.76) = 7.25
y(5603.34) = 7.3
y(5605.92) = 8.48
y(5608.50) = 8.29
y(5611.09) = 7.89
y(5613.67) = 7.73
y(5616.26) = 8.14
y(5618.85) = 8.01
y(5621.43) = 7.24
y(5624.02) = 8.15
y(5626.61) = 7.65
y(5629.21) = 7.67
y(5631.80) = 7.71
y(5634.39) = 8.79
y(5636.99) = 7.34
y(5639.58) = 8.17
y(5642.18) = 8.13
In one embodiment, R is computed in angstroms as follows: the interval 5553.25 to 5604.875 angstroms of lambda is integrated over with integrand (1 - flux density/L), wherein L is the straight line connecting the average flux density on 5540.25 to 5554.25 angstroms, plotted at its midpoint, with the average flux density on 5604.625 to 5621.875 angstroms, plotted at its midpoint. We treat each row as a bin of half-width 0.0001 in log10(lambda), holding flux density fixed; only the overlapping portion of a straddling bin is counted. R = 3.2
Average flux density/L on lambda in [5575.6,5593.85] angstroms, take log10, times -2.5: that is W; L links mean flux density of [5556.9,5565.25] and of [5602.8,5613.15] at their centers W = 0.041 mag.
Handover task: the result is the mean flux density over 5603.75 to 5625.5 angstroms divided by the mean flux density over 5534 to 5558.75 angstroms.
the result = 0.99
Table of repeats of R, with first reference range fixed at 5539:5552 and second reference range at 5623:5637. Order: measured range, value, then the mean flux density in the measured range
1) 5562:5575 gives 0.8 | 7.61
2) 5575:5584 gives 0.7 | 7.48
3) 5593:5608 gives 0.4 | 7.83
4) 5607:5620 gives -0.1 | 8.02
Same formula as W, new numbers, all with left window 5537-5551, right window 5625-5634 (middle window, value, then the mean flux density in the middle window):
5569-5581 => 0.033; 7.78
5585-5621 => 0.014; 7.8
